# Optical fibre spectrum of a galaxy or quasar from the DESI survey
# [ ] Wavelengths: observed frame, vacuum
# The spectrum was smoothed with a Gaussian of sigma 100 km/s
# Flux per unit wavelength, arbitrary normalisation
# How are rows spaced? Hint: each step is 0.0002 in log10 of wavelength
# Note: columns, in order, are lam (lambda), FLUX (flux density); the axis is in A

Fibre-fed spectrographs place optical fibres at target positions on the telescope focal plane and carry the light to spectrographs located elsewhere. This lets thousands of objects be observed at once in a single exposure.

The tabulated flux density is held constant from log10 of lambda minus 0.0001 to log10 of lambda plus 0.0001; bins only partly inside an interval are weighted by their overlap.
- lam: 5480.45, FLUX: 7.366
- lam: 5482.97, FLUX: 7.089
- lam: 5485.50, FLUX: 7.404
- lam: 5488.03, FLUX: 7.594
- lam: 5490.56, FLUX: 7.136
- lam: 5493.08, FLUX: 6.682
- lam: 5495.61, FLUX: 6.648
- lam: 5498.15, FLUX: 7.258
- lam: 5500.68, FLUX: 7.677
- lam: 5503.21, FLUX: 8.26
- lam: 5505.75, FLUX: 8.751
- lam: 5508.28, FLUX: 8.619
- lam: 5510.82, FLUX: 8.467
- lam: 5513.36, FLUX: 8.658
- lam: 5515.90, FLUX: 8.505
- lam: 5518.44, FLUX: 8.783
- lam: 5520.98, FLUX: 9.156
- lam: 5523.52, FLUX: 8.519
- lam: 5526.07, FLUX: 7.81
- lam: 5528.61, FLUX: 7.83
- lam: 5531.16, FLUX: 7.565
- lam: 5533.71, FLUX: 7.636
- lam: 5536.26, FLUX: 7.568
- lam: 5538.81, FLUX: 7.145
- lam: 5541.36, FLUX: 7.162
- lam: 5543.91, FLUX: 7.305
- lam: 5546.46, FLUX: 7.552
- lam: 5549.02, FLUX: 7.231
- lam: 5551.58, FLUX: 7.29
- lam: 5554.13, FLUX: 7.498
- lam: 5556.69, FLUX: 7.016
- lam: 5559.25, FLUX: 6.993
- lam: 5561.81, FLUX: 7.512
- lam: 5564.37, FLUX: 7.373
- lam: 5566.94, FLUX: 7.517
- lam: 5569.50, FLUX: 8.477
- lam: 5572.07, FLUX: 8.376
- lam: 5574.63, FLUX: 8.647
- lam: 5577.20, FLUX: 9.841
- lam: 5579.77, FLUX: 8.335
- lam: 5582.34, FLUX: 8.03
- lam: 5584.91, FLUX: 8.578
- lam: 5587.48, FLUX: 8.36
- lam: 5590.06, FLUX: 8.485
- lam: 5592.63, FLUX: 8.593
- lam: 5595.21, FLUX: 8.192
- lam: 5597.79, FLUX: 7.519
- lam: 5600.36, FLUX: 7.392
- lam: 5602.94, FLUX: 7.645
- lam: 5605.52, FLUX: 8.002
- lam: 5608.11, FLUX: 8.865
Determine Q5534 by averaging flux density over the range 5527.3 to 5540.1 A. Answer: 7.55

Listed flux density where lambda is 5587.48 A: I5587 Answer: 8.36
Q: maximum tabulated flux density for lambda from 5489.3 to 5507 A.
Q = 8.751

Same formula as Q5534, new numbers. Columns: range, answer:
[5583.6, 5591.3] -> 8.47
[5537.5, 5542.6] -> 7.16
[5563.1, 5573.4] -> 7.94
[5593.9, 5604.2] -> 7.69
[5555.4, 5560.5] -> 7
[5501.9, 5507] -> 8.49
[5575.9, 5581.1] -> 9.07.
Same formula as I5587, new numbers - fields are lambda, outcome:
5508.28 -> 8.619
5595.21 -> 8.192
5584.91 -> 8.578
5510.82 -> 8.467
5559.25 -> 6.993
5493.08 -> 6.682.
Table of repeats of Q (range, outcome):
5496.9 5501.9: 7.677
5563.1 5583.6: 9.841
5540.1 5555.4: 7.552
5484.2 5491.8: 7.594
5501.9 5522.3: 9.156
